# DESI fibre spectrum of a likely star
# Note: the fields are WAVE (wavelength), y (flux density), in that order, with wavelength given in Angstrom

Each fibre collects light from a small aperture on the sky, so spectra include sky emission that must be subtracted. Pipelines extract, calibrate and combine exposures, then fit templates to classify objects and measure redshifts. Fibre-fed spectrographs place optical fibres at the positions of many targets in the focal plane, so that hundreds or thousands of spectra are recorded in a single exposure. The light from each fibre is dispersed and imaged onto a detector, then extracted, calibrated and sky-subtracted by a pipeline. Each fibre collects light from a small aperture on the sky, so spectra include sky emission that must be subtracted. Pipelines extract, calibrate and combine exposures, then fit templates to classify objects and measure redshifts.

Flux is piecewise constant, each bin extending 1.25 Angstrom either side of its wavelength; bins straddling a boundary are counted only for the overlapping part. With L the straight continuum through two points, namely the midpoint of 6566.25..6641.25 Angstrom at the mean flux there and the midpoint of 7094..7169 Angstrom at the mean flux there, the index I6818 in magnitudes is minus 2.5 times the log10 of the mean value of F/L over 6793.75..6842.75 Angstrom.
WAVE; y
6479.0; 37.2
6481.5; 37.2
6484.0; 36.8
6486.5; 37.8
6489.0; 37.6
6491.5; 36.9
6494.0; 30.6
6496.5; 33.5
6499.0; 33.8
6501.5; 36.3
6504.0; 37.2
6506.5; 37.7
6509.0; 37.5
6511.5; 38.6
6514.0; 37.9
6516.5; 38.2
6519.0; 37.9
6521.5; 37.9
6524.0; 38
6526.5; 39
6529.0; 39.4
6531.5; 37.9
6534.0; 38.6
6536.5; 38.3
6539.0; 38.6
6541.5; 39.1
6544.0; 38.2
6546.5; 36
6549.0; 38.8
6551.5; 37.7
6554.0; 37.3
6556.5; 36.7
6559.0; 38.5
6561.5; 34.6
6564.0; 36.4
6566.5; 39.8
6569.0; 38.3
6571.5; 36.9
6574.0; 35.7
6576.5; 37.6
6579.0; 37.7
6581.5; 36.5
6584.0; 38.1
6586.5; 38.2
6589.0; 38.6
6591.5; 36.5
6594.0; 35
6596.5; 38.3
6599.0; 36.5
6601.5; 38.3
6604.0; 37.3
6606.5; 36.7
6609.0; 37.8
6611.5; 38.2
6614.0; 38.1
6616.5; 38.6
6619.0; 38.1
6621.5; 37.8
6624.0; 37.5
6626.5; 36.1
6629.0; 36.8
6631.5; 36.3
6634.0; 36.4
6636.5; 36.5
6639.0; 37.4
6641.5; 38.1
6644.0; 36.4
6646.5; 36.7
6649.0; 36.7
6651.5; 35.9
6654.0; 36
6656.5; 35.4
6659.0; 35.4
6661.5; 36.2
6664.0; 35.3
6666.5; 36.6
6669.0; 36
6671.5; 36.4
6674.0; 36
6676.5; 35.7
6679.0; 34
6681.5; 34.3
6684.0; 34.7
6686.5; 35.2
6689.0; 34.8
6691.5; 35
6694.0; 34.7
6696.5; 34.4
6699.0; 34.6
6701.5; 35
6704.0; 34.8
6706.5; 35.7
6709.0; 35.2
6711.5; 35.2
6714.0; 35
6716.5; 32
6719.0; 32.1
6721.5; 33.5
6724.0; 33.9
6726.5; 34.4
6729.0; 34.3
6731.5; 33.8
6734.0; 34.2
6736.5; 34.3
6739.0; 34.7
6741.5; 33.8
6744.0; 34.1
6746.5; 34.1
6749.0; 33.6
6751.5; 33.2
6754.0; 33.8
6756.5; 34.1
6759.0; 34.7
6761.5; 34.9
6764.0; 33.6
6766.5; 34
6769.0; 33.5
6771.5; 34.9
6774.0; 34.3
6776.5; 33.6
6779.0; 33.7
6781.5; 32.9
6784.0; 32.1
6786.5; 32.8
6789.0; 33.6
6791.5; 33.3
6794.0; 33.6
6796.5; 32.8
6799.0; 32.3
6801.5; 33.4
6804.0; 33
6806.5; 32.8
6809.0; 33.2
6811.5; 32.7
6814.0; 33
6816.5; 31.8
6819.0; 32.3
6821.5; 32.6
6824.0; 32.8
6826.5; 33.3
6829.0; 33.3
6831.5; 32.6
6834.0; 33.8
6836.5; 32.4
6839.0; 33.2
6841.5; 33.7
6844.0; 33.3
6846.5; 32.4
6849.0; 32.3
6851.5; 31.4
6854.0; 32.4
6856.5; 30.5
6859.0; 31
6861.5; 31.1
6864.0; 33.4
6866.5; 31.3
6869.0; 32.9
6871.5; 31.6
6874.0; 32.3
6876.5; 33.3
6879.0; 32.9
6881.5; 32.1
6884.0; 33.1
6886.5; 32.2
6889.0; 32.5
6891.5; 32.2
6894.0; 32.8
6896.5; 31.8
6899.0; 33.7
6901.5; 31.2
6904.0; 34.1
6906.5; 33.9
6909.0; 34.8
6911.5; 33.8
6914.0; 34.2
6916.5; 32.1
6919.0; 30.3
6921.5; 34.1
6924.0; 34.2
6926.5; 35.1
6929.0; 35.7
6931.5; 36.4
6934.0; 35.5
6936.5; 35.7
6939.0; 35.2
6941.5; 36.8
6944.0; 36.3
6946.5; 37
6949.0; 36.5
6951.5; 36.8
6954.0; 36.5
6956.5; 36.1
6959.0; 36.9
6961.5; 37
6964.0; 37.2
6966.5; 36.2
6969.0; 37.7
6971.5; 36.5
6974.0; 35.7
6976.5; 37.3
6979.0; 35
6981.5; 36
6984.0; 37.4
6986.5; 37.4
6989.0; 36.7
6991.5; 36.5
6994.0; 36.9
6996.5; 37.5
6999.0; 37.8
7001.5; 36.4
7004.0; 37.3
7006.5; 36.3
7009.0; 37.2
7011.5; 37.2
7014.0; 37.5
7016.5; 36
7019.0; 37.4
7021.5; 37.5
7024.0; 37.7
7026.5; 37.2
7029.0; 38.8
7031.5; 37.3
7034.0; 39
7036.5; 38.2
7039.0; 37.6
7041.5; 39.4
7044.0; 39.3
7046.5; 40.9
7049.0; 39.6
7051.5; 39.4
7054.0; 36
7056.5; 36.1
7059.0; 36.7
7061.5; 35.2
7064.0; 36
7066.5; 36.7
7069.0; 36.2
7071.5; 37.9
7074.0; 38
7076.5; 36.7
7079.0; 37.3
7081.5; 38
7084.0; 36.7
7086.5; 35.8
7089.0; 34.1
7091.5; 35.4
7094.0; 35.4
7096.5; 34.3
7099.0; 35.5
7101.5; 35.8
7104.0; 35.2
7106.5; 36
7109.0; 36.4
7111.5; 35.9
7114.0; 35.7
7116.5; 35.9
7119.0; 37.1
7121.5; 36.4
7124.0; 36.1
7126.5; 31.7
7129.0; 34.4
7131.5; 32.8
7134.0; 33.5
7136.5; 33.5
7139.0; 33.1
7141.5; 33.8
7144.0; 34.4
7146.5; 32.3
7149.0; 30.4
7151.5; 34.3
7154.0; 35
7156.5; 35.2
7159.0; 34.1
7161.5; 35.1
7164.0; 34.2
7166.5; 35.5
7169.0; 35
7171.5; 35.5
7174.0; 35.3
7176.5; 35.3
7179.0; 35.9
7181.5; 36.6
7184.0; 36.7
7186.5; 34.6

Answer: 0.10 mag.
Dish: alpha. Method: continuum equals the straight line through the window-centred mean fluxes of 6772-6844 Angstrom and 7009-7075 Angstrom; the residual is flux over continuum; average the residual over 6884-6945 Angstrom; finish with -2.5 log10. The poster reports 0.04 mag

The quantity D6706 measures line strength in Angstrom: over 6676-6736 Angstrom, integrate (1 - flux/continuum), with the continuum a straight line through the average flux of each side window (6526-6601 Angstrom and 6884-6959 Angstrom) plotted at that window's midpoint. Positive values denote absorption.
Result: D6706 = 3.2 Angstrom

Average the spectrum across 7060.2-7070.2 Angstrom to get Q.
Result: 36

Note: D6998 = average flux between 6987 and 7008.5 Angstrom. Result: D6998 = 37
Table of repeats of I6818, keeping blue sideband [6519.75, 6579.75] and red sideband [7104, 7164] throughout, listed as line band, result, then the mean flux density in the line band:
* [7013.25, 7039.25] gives -0.08 mag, 37.7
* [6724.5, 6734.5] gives 0.08 mag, 34.2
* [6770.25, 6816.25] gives 0.10 mag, 33.2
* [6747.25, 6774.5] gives 0.08 mag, 34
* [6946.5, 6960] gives -0.03 mag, 36.6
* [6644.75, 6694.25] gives 0.05 mag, 35.6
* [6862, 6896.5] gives 0.11 mag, 32.5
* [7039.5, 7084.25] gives -0.08 mag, 37.6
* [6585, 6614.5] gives 0.00 mag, 37.4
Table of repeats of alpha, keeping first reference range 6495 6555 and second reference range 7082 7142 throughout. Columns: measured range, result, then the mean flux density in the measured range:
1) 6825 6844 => 0.097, 33.2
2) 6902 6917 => 0.068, 33.8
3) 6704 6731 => 0.081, 34.2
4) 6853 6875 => 0.138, 31.8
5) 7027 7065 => -0.077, 38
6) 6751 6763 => 0.074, 34.2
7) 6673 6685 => 0.061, 34.9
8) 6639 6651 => 0.004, 37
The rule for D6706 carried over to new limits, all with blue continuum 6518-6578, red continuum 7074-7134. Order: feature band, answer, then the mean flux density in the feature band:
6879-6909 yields 3.0 Angstrom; 32.8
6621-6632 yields 0.2 Angstrom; 36.9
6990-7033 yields -1.5 Angstrom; 37.2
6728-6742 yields 1.1 Angstrom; 34.2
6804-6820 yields 1.8 Angstrom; 32.7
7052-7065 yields -0.2 Angstrom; 36.2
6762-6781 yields 1.5 Angstrom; 33.9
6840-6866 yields 3.2 Angstrom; 32.1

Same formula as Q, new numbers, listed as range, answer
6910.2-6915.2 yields 34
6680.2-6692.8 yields 34.8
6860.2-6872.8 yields 32.1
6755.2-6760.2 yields 34.4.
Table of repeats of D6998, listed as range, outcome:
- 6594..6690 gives 36.5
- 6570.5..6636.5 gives 37.3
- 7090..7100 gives 35.1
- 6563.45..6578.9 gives 37.5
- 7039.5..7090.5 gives 37.3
